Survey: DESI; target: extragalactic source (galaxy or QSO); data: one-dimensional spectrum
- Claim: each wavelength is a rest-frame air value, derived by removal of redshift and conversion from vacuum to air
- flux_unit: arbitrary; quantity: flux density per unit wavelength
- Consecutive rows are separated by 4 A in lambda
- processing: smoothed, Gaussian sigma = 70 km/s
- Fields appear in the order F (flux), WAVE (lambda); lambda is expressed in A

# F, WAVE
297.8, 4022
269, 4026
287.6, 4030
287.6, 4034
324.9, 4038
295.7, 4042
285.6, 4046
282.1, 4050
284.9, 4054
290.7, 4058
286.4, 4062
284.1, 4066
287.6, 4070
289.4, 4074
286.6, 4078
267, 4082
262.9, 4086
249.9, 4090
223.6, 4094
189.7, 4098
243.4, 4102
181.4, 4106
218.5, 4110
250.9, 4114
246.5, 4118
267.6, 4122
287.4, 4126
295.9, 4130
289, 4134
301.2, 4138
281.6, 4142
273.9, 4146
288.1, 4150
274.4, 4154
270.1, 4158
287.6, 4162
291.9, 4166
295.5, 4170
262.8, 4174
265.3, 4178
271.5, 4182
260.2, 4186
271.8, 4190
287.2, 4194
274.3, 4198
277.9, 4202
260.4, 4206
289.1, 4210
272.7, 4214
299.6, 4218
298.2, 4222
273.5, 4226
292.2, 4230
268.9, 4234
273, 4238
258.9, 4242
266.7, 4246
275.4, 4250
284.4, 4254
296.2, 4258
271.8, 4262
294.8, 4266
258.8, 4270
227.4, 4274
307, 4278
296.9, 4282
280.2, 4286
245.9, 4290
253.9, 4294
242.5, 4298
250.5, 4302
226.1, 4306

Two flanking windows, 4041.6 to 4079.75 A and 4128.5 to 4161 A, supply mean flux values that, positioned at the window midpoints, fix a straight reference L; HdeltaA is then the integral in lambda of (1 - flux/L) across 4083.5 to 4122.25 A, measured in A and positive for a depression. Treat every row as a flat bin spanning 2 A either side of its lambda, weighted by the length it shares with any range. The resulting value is 7.2 A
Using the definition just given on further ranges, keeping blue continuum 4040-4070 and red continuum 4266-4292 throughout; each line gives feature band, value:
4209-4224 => -0.8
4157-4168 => -0.2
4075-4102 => 3.5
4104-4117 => 2.9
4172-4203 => 0.7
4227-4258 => -0.2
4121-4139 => -0.4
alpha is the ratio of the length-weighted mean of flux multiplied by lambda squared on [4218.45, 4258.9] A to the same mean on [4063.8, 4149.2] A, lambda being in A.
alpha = 1.1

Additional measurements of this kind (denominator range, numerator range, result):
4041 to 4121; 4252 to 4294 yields 1.16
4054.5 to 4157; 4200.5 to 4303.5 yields 1.11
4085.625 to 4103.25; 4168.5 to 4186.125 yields 1.22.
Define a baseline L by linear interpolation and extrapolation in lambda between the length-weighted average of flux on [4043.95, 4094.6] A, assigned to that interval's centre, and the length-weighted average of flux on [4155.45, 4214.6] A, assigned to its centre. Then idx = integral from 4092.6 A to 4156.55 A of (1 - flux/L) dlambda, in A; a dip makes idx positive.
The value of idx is 4.4 A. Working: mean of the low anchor 277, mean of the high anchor 276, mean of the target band 257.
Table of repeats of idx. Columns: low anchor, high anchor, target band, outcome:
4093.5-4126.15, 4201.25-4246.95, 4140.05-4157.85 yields -2.2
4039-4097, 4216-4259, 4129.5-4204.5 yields -0.3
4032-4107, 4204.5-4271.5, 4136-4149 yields -0.6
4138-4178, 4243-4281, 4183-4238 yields 0.0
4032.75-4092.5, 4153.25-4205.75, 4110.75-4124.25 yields 1.3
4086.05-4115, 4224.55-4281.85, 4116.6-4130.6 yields -2.5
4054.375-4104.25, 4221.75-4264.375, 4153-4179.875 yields -0.7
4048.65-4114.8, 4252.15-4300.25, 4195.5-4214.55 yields -0.6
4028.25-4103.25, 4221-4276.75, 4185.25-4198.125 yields 0.0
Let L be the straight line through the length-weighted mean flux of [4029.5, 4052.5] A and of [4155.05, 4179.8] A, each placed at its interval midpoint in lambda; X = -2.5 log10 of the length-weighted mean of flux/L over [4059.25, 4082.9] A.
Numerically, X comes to 0.02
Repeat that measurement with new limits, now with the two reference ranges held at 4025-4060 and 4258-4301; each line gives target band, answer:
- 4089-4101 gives 0.28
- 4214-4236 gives -0.04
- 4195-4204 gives 0.00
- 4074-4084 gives 0.03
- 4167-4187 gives 0.02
